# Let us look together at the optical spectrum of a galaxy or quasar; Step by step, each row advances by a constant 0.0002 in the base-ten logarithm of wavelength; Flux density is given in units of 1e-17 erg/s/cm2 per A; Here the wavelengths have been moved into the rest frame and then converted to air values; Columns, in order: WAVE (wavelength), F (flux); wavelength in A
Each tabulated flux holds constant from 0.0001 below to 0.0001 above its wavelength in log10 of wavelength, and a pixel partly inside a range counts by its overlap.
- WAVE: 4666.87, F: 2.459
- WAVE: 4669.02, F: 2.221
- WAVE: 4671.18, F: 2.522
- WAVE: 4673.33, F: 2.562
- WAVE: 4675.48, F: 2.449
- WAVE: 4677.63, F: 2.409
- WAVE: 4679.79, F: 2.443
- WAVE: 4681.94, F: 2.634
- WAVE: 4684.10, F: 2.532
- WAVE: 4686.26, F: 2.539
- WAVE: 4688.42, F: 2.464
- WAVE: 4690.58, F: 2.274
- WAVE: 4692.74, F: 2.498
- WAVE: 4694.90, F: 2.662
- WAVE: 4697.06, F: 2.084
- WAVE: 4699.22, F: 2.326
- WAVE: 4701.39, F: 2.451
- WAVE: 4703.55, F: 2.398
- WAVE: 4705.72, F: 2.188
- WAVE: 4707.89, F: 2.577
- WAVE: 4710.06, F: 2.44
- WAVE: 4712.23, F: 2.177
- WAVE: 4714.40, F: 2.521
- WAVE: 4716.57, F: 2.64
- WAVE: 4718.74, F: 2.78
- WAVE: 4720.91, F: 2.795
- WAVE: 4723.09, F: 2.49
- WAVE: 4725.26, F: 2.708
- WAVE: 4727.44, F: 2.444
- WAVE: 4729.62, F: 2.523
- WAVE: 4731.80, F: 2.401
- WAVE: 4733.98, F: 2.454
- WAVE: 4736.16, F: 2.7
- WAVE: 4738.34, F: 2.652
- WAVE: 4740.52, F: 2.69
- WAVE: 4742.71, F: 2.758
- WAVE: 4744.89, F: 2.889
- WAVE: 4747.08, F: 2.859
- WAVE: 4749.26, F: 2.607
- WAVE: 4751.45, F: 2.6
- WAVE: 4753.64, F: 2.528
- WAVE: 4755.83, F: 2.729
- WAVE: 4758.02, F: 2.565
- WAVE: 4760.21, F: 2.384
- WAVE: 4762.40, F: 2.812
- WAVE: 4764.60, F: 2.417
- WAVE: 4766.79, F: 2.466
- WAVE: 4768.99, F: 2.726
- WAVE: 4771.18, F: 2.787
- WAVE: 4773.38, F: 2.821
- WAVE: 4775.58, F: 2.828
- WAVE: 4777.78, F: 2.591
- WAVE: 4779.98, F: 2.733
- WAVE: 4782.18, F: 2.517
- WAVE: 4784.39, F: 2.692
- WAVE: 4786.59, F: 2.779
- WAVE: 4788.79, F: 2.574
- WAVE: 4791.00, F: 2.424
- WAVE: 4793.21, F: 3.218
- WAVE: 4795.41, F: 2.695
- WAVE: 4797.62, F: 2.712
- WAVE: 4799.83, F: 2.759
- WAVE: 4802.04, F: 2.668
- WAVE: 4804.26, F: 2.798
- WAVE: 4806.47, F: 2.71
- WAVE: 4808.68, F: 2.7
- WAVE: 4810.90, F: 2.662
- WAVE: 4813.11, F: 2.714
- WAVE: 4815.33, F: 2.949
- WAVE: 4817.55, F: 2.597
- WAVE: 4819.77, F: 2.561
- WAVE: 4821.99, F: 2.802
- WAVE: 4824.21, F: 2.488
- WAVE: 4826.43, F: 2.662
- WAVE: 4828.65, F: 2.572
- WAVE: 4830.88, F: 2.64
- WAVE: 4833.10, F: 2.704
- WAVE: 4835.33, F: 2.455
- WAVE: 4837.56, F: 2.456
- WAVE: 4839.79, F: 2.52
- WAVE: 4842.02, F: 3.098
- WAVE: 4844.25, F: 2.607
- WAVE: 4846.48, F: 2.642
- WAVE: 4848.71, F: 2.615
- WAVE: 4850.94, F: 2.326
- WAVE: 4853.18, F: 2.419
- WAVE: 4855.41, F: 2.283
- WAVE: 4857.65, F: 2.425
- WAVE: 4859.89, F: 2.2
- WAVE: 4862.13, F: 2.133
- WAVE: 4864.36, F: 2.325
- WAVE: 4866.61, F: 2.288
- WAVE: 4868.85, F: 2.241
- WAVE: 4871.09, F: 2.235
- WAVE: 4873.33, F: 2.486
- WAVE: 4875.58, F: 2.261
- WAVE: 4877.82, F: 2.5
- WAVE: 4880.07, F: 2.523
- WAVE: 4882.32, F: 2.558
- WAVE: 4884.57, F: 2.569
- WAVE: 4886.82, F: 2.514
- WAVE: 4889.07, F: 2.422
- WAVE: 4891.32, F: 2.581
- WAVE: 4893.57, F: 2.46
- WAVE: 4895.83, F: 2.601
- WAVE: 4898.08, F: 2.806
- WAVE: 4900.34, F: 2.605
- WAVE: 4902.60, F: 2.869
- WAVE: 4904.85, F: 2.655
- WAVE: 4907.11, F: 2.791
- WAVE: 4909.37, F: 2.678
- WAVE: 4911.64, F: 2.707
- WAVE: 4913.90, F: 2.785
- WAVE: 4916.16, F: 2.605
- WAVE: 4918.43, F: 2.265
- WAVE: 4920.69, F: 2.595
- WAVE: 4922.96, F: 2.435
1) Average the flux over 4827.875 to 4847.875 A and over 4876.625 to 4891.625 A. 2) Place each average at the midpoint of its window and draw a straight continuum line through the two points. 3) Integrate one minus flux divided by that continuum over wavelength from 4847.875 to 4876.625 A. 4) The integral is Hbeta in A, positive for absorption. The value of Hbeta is 2.8 A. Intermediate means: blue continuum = 2.63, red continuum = 2.52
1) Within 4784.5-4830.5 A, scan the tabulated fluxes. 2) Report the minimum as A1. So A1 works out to 2.424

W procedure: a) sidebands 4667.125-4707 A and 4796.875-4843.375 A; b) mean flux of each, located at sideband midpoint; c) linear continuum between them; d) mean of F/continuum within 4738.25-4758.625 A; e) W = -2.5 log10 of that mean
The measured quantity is -0.06 mag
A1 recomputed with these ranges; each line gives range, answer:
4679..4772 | 2.084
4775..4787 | 2.517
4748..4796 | 2.384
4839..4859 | 2.283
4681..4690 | 2.464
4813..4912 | 2.133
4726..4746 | 2.401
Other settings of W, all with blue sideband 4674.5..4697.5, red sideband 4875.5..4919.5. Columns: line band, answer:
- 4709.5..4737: -0.025 mag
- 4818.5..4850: -0.030 mag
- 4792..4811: -0.097 mag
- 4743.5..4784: -0.062 mag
